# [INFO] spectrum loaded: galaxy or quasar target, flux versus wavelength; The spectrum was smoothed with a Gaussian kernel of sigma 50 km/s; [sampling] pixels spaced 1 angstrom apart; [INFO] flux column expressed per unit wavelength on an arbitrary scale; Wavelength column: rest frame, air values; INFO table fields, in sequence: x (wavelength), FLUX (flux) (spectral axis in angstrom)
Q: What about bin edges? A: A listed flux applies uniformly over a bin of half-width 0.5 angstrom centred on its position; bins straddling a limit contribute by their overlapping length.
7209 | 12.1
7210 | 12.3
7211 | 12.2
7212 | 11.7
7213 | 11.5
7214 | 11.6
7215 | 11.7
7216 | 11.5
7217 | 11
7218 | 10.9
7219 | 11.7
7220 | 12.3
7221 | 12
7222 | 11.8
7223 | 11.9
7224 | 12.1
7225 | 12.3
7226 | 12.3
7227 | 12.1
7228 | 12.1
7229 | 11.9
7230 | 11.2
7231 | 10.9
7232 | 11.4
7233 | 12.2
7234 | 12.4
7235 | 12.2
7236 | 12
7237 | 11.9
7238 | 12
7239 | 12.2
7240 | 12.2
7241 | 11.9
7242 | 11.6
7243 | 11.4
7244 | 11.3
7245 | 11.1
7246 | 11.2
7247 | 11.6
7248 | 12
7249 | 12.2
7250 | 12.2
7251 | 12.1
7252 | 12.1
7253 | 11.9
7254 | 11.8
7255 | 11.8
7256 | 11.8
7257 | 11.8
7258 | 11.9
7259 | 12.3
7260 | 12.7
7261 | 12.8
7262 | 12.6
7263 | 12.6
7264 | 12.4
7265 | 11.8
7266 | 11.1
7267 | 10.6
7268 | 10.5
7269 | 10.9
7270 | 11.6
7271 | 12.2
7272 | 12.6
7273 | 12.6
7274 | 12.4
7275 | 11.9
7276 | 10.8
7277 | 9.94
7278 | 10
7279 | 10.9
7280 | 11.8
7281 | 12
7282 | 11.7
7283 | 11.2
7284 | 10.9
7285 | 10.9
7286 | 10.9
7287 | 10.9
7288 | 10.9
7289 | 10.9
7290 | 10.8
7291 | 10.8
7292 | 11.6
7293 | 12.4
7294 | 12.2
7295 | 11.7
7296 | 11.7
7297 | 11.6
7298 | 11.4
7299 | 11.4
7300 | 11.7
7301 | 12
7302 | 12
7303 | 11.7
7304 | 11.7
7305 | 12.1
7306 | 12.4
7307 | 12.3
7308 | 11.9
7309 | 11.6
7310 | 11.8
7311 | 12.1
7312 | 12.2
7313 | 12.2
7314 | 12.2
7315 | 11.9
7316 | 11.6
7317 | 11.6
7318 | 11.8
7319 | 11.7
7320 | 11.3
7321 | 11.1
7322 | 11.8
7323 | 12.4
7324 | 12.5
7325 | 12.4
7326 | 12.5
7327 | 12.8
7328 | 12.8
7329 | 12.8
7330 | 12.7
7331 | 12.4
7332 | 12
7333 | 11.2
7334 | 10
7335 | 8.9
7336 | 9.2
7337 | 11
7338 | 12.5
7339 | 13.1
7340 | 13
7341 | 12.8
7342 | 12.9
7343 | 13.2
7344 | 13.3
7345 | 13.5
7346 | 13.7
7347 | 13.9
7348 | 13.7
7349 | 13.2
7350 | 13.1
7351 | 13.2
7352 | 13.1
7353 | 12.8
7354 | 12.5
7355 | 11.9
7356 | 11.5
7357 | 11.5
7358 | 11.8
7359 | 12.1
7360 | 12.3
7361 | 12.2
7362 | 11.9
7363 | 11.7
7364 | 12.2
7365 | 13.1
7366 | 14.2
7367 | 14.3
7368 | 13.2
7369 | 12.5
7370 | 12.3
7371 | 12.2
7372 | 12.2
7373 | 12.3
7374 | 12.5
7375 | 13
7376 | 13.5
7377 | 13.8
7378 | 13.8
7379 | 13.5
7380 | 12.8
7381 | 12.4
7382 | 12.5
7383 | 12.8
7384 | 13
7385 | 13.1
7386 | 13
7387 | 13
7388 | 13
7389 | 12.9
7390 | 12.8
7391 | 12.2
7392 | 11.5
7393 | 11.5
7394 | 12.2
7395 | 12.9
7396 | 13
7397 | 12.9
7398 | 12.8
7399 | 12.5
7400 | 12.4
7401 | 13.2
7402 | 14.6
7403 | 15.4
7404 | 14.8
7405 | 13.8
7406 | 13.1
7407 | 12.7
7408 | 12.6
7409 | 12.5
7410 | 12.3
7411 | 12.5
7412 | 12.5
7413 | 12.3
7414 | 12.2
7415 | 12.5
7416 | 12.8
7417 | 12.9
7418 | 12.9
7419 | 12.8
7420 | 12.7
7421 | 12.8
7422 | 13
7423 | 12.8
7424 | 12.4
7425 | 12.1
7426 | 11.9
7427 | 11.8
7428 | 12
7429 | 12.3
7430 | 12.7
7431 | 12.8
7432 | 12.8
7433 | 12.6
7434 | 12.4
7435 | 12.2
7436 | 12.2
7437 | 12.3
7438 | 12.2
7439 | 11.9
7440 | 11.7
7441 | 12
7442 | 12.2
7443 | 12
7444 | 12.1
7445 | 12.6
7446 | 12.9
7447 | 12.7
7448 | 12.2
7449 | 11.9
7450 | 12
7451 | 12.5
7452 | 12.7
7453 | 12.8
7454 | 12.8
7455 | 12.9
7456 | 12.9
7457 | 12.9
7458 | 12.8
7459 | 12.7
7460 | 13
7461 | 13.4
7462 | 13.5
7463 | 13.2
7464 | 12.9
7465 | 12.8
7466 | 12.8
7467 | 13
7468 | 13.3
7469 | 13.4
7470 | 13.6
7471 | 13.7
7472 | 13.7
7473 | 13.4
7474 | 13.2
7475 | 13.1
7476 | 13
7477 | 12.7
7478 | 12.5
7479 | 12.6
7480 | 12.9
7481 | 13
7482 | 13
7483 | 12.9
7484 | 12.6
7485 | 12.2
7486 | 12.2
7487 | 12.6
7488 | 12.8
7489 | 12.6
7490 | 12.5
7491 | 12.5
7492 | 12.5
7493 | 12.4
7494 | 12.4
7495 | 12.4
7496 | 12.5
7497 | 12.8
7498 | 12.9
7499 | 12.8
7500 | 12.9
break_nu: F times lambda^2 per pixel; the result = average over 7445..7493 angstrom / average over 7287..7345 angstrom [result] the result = 1.13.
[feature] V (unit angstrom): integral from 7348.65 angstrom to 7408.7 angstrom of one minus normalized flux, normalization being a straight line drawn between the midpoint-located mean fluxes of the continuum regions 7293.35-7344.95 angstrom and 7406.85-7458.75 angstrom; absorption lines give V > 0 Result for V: -2.9 angstrom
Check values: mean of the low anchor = 12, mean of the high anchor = 12.5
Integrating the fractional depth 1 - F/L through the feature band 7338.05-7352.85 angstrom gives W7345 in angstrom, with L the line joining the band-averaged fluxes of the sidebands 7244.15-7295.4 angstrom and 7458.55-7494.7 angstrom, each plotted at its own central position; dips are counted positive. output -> -1.4 angstrom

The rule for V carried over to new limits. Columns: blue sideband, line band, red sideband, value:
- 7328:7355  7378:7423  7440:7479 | -0.8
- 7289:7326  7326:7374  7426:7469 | -1.6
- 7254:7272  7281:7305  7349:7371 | 1.2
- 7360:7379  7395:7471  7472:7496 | 0.2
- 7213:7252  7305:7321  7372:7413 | 0.6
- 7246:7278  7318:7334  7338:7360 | 0.6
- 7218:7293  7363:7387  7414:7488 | -1.3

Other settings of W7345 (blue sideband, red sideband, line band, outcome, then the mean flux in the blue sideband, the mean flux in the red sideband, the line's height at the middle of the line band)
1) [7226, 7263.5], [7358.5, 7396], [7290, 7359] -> 1.72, 11.9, 12.7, 12.4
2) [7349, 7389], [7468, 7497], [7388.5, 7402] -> 0.15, 12.7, 12.8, 12.7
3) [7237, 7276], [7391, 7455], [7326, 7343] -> 0.38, 11.9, 12.6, 12.2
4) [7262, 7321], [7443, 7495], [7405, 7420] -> -0.29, 11.6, 12.8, 12.4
